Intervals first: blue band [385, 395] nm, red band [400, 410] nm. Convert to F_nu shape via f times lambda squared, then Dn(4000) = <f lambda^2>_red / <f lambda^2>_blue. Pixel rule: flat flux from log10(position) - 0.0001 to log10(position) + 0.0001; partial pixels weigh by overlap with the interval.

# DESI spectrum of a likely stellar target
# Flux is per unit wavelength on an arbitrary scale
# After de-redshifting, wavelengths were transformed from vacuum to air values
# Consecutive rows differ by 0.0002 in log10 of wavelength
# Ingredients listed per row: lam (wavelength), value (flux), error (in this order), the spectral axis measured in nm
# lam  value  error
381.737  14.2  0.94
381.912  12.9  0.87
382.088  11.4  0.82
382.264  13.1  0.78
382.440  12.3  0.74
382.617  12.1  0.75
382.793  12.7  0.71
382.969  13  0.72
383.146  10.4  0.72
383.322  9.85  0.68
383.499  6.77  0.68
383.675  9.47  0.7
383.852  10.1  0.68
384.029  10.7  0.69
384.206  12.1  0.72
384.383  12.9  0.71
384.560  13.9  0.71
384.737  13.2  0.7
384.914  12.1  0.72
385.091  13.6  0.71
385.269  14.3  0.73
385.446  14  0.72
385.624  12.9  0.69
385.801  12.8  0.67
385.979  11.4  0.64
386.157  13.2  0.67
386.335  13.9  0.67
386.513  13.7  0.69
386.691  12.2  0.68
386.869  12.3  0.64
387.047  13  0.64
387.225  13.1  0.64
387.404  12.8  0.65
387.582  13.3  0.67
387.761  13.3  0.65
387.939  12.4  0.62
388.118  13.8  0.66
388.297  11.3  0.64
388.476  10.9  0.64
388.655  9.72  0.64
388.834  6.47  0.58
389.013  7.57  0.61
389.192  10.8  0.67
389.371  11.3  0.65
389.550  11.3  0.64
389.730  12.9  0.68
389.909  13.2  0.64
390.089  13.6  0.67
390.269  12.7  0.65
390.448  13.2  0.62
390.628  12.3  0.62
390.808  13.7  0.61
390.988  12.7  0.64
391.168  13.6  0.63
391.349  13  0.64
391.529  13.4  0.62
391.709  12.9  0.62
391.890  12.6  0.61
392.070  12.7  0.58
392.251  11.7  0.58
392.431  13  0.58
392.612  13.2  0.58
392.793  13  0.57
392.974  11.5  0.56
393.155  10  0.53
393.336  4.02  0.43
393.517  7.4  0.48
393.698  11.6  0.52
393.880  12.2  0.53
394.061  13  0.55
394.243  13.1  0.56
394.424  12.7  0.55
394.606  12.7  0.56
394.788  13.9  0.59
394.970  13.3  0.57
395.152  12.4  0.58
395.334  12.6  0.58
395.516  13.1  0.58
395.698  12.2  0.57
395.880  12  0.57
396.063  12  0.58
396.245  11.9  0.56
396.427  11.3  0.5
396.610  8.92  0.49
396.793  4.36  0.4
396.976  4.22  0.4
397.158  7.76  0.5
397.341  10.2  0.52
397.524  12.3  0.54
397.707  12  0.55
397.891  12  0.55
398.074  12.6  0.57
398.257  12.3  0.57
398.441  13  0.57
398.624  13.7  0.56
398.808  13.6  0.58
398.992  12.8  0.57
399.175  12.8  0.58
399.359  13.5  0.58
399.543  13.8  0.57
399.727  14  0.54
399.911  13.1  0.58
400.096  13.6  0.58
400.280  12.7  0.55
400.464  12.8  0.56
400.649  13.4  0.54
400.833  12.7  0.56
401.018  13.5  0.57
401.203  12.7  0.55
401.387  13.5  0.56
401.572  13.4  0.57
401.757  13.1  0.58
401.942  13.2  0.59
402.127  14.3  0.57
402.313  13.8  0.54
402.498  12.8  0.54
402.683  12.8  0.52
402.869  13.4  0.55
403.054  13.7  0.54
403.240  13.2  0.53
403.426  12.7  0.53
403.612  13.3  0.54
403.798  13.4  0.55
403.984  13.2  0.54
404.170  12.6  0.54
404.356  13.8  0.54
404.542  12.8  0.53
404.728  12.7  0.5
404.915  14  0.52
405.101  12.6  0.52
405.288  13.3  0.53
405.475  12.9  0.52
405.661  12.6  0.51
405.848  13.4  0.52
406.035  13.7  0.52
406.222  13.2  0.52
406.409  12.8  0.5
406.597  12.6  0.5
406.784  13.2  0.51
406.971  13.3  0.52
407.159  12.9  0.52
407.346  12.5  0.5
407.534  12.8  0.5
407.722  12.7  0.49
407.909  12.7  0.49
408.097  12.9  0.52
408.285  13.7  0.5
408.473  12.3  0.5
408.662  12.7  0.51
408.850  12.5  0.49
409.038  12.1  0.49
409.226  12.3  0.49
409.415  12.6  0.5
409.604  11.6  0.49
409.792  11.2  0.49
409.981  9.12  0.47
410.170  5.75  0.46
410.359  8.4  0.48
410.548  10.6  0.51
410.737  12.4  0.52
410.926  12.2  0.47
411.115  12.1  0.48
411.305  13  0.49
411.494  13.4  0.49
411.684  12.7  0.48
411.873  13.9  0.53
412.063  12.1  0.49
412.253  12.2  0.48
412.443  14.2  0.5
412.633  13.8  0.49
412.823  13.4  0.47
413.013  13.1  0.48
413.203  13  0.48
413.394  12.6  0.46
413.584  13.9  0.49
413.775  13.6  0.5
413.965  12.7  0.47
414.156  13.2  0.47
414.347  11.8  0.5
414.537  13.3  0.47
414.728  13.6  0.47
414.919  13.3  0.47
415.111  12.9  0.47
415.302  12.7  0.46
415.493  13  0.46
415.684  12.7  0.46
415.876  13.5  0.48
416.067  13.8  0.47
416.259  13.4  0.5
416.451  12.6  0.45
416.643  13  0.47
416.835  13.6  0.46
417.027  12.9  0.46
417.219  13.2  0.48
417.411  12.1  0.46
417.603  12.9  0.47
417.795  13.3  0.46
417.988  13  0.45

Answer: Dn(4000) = 1.1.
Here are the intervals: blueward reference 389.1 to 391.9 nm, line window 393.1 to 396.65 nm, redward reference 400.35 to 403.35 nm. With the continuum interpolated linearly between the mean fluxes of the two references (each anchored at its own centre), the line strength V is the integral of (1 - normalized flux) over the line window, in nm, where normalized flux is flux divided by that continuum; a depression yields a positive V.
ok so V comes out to 0.37 nm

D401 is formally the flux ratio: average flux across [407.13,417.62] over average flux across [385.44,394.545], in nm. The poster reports 1.04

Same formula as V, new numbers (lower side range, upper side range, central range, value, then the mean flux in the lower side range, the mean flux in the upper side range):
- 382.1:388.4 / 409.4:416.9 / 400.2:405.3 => -0.311 nm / 12.3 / 12.5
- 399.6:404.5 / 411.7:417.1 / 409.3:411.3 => 0.372 nm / 13.3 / 13.1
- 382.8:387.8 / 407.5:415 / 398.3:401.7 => -0.246 nm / 12.3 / 12.4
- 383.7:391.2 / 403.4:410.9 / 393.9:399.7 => 0.238 nm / 12.3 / 12.4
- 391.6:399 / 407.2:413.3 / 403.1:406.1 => -0.305 nm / 11.5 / 12.2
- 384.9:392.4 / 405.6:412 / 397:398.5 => 0.143 nm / 12.4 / 12.2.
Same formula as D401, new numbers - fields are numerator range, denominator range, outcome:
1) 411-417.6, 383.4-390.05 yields 1.09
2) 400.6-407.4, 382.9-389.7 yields 1.11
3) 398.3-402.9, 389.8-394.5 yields 1.09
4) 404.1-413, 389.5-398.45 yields 1.06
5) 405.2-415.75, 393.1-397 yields 1.14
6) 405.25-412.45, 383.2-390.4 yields 1.03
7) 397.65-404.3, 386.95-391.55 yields 1.09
